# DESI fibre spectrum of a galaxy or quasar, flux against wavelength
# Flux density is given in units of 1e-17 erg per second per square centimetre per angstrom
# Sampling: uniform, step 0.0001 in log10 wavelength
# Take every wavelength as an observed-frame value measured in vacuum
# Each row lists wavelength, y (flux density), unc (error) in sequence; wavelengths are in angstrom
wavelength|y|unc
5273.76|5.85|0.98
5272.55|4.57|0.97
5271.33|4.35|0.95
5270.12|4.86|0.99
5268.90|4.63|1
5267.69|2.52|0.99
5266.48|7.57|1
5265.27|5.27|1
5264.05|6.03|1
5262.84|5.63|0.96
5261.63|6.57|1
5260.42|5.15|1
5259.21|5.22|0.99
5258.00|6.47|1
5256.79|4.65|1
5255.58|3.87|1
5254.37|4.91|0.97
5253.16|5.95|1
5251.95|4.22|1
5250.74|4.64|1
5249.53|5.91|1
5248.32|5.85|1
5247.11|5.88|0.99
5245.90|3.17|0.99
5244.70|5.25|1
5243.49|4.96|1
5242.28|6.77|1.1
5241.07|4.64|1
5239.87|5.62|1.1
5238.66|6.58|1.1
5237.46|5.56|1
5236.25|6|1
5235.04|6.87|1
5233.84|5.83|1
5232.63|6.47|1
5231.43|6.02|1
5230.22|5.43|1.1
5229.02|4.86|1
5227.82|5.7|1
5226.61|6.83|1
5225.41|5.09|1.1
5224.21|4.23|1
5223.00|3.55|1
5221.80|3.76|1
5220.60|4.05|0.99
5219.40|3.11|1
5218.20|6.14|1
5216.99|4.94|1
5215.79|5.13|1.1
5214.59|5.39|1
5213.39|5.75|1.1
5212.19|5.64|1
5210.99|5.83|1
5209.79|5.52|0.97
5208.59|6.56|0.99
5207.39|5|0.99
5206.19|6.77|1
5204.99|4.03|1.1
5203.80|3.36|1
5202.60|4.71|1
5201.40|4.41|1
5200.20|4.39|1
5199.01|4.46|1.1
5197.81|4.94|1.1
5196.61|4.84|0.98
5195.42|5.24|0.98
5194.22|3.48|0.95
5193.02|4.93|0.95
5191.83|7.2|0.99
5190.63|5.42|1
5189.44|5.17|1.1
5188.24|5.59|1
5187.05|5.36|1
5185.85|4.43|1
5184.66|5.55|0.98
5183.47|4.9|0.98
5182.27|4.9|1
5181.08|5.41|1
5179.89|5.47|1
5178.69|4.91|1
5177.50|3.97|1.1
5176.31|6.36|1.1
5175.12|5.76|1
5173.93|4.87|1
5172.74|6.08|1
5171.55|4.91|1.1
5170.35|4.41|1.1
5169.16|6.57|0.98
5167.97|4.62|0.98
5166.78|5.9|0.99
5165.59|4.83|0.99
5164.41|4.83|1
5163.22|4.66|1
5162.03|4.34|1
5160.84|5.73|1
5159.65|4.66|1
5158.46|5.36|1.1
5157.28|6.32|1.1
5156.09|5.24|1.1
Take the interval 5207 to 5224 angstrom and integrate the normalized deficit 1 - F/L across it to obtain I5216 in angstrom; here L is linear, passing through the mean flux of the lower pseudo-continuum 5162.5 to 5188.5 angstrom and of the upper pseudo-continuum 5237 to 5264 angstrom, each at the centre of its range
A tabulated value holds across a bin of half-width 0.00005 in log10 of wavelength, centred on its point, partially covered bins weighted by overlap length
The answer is 0.86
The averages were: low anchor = 5.19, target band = 5.01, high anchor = 5.35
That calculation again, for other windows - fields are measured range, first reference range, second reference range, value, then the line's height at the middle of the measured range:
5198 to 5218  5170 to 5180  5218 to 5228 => -1.4 angstrom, 4.8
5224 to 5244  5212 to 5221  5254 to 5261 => -2.9 angstrom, 5.03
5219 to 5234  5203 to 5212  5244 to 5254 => 0.6 angstrom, 5.21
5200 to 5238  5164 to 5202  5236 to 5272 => -0.1 angstrom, 5.21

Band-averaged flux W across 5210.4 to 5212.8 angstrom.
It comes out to 5.74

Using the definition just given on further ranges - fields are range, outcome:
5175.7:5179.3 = 5.08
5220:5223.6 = 3.79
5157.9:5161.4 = 5.24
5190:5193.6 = 5.86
